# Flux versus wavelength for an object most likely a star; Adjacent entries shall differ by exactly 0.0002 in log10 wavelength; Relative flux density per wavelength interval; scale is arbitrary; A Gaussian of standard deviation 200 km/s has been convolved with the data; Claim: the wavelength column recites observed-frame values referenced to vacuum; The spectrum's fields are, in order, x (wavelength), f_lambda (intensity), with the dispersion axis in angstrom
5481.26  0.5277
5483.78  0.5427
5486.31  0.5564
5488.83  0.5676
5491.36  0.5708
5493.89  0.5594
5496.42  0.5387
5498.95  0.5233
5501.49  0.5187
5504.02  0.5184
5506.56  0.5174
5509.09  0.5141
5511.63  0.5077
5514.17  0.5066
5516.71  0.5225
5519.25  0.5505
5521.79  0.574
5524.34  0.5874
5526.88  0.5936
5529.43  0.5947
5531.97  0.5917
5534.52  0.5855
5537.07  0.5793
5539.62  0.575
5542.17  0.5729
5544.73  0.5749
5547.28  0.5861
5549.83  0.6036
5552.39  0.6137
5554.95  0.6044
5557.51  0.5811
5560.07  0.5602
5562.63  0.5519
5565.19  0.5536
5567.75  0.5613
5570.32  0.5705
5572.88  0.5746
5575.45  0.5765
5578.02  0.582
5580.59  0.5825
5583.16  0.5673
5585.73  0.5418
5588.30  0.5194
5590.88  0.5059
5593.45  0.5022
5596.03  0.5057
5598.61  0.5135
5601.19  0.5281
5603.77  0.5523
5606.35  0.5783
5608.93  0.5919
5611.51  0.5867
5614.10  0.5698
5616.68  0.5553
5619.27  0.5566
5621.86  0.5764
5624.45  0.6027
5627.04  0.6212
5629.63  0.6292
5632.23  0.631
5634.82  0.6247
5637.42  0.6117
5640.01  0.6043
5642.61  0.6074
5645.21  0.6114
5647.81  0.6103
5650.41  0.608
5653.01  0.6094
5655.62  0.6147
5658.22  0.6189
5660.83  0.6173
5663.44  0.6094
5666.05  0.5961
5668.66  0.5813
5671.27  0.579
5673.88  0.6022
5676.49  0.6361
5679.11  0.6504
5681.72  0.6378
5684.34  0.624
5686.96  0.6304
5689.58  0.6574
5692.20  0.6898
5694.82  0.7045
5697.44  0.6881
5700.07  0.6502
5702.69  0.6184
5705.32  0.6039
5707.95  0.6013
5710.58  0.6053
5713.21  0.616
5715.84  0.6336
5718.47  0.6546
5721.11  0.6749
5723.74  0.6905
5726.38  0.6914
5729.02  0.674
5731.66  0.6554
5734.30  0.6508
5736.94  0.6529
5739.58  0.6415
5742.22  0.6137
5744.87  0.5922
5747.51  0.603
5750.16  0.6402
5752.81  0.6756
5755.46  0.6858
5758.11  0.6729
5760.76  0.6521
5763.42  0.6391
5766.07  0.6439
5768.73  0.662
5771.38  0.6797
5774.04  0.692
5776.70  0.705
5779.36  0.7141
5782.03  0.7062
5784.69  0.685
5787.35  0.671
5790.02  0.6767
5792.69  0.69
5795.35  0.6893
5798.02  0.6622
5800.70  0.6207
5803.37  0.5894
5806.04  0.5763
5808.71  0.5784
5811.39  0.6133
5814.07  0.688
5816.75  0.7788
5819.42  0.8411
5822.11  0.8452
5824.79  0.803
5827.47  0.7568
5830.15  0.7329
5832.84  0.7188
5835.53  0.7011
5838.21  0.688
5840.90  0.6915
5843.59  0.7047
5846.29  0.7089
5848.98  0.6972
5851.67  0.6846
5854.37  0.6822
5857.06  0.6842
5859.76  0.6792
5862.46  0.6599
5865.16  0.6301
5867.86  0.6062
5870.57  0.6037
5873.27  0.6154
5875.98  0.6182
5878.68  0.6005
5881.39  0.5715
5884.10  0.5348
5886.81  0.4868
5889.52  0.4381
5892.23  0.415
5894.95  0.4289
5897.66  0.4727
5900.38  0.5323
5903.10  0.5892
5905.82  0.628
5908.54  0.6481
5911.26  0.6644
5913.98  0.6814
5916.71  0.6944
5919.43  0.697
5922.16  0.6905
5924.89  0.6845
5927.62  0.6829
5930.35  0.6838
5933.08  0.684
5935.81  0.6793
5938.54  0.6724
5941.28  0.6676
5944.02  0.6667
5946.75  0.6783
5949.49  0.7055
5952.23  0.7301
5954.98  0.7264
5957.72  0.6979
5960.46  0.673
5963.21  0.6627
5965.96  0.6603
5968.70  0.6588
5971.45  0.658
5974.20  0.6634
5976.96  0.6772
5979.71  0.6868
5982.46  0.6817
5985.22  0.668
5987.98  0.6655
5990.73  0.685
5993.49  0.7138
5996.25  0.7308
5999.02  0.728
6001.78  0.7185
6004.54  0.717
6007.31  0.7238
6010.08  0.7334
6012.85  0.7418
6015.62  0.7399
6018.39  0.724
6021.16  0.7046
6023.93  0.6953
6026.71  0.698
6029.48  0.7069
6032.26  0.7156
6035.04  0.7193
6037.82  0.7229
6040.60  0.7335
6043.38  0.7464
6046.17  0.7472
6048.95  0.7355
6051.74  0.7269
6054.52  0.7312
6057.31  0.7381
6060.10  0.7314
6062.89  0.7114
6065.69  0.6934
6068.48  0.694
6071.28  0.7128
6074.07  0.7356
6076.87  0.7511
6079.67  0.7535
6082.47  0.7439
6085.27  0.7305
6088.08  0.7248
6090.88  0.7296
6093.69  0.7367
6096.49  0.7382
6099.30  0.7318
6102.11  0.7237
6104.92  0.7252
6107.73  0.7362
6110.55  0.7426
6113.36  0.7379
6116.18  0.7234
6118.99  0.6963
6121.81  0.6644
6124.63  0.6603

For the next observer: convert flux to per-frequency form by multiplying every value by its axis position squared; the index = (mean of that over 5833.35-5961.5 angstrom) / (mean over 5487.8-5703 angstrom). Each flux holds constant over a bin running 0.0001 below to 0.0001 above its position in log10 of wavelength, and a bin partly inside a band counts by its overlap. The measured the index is 1.22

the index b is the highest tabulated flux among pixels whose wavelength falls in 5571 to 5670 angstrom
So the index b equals 0.631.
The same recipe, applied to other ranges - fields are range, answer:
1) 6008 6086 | 0.7535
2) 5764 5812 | 0.7141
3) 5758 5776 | 0.692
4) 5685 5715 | 0.7045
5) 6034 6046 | 0.7464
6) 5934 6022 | 0.7418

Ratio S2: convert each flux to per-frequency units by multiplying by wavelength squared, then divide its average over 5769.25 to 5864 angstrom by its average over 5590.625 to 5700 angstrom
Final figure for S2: 1.22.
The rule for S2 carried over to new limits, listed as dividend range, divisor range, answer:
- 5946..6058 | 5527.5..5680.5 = 1.39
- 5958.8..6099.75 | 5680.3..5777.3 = 1.21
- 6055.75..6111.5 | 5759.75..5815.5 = 1.22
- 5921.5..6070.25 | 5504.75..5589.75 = 1.45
